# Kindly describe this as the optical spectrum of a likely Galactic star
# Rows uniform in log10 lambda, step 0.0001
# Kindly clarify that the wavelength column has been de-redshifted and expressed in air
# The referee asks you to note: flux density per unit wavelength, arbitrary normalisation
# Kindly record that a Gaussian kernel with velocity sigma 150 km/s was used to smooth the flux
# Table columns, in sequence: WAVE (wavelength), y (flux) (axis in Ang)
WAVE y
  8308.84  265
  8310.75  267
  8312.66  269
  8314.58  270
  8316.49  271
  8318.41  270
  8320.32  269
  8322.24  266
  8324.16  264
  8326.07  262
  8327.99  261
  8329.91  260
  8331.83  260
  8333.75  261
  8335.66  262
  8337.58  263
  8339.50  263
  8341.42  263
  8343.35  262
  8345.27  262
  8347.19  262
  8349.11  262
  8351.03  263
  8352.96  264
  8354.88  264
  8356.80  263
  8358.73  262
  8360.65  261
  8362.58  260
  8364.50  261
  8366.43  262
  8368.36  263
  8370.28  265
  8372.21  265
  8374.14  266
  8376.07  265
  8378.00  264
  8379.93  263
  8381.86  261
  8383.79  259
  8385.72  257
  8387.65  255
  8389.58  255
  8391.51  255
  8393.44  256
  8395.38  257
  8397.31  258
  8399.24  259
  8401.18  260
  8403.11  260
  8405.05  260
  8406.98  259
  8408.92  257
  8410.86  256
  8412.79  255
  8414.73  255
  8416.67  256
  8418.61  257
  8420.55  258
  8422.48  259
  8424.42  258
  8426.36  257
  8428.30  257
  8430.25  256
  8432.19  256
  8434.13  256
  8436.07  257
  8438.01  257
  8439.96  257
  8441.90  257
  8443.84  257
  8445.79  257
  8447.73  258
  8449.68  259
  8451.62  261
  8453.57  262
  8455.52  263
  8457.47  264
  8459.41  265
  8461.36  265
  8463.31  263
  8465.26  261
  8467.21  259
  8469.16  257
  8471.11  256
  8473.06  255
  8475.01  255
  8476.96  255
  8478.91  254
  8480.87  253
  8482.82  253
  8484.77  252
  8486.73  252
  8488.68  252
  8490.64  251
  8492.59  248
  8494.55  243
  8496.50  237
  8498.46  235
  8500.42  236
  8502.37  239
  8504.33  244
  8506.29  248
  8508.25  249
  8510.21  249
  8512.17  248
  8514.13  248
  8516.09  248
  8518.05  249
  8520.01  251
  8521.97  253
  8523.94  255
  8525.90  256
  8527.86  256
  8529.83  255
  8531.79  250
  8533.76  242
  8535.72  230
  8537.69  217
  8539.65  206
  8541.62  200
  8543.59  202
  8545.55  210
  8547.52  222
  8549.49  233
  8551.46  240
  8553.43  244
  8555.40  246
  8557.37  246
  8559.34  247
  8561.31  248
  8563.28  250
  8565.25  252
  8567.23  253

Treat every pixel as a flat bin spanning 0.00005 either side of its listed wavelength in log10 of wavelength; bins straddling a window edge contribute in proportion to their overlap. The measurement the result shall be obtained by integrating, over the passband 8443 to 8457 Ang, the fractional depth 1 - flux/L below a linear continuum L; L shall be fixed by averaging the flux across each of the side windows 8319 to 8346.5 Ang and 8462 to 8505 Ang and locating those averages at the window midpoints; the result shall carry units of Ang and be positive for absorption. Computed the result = -0.4 Ang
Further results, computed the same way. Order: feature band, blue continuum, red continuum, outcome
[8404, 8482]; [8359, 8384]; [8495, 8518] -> -1.6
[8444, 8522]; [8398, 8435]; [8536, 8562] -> -3.3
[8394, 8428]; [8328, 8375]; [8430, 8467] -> 0.4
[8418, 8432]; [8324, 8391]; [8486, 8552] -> -0.3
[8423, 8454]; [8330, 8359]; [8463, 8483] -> 0.0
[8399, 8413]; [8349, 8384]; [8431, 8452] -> 0.1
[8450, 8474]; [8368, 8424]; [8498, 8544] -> -1.1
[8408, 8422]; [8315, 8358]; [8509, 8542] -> -0.1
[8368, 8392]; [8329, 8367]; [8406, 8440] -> -0.1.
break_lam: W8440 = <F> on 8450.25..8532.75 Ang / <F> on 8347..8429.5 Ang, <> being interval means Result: 1.0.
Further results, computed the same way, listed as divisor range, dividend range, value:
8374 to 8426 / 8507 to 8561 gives 0.93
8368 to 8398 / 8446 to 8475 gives 1.00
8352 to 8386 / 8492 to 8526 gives 0.94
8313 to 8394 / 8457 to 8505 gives 0.96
